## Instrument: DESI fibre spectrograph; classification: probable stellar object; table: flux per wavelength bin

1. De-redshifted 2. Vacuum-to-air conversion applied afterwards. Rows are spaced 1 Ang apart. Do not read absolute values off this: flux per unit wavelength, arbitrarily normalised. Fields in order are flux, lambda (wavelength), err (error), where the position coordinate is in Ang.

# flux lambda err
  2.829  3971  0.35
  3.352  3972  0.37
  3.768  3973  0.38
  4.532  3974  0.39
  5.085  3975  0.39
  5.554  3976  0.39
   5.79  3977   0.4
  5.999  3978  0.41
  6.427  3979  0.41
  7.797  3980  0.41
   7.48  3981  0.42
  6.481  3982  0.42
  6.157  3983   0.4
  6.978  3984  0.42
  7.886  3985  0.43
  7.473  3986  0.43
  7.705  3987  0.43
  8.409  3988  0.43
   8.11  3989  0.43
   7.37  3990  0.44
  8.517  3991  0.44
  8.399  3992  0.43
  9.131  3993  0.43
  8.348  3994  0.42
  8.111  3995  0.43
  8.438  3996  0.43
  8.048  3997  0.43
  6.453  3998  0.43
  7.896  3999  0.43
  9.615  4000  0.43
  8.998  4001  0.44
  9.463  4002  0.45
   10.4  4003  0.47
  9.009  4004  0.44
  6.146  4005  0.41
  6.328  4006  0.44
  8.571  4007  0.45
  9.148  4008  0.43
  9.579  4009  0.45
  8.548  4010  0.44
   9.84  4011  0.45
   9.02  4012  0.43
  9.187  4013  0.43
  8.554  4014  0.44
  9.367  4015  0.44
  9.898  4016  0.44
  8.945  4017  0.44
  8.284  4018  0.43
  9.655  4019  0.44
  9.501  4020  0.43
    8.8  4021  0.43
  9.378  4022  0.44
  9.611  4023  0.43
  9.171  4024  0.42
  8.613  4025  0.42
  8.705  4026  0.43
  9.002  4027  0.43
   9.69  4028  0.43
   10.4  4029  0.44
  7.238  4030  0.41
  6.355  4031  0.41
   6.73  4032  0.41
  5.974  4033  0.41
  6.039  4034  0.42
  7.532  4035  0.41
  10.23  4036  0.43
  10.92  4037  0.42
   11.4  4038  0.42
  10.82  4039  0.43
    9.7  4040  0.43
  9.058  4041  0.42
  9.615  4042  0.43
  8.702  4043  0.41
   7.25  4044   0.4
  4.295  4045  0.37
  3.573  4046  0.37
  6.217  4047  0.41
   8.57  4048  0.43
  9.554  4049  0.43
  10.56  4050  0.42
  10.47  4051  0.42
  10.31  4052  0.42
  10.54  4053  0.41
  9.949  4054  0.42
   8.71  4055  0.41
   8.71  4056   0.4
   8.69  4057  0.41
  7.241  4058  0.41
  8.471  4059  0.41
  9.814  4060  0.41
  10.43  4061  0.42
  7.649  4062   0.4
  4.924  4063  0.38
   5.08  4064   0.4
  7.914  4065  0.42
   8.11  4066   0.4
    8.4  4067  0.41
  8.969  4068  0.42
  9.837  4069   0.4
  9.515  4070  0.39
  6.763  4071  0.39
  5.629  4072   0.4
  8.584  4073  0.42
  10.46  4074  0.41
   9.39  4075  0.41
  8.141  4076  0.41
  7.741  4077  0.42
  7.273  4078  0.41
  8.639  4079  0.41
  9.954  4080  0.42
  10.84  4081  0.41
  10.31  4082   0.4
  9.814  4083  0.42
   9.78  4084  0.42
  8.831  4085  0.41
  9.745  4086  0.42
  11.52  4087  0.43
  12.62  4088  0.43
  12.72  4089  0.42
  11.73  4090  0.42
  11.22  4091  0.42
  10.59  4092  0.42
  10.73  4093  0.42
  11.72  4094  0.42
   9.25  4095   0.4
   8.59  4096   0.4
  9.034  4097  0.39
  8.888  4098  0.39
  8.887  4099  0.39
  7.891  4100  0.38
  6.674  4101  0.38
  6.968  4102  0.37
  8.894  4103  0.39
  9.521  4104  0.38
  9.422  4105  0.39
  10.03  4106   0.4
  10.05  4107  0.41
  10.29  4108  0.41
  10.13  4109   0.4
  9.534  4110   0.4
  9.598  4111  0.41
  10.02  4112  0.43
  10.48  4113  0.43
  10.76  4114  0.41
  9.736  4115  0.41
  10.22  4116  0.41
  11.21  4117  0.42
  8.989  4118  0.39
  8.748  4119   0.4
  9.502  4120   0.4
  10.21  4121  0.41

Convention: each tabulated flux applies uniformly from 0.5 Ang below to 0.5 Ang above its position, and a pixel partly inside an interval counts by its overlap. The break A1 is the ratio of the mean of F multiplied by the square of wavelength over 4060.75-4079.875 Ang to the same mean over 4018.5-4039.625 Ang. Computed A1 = 0.93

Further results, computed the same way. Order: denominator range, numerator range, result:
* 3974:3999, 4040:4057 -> 1.21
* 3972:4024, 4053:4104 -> 1.18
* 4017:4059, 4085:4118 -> 1.18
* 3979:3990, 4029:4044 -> 1.19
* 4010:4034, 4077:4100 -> 1.19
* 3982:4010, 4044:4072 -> 1.04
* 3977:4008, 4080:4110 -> 1.32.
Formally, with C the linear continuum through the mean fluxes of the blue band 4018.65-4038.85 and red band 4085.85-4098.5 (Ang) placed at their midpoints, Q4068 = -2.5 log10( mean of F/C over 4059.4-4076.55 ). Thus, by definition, 0.21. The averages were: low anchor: 8.78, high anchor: 10.7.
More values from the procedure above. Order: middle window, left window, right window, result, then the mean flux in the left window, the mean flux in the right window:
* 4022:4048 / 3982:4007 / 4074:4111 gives 0.051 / 8.04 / 9.66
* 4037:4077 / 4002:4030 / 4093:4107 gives 0.058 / 8.99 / 9.01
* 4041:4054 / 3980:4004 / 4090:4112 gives 0.052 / 8.09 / 9.49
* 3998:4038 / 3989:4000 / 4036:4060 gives -0.033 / 8.14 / 8.89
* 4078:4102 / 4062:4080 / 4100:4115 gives -0.136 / 8.01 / 9.41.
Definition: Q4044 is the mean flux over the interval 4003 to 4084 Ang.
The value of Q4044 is 8.65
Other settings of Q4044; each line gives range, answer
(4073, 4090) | 9.88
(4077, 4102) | 9.78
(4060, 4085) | 8.54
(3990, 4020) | 8.68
